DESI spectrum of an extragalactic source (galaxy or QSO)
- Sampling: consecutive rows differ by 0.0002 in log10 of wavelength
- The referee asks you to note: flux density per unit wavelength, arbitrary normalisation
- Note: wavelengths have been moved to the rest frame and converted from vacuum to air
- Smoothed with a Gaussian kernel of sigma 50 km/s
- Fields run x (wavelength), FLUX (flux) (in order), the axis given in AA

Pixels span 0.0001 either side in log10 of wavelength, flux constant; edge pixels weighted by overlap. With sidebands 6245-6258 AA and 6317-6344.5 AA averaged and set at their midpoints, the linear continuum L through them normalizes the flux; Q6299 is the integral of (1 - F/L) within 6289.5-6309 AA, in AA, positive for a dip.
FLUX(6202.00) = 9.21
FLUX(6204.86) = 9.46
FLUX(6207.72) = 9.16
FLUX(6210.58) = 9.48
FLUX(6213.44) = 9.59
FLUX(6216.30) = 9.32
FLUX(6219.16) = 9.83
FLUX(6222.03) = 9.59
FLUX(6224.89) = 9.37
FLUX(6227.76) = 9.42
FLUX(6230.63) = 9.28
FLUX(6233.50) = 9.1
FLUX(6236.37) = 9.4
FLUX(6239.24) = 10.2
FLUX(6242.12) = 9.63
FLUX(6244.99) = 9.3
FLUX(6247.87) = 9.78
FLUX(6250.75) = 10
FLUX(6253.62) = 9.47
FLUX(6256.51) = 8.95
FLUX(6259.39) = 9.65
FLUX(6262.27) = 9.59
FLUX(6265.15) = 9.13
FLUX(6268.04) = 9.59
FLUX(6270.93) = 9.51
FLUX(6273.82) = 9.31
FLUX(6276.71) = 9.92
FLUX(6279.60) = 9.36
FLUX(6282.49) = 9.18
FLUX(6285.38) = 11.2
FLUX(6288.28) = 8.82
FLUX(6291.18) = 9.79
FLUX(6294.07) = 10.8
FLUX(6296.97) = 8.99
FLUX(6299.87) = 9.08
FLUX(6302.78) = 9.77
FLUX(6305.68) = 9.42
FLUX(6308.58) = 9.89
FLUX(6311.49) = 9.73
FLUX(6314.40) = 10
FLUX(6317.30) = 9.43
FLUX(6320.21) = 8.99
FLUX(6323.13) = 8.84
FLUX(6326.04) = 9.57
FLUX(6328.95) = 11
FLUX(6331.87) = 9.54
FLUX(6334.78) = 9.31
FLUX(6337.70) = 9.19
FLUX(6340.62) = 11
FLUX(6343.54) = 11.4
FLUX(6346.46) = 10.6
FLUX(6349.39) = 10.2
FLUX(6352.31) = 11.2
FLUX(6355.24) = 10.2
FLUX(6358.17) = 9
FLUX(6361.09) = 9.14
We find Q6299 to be 0.1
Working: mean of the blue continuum 9.52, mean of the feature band 9.66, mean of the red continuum 9.81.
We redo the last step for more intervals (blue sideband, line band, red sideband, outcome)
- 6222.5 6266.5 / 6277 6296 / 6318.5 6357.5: -0.2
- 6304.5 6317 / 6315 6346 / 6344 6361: 0.4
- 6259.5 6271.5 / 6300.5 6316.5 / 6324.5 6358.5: 0.3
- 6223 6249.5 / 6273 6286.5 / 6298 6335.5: -0.3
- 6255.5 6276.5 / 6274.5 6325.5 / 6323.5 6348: 0.9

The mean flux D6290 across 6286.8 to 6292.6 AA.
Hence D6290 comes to 9.3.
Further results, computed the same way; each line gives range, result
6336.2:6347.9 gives 10.5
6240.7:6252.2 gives 9.68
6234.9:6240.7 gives 9.79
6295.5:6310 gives 9.43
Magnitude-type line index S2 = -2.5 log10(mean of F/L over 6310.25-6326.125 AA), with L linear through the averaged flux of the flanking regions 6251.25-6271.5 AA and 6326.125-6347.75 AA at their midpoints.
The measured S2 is 0.07 mag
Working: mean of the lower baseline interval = 9.44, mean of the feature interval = 9.41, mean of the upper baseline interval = 10.2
